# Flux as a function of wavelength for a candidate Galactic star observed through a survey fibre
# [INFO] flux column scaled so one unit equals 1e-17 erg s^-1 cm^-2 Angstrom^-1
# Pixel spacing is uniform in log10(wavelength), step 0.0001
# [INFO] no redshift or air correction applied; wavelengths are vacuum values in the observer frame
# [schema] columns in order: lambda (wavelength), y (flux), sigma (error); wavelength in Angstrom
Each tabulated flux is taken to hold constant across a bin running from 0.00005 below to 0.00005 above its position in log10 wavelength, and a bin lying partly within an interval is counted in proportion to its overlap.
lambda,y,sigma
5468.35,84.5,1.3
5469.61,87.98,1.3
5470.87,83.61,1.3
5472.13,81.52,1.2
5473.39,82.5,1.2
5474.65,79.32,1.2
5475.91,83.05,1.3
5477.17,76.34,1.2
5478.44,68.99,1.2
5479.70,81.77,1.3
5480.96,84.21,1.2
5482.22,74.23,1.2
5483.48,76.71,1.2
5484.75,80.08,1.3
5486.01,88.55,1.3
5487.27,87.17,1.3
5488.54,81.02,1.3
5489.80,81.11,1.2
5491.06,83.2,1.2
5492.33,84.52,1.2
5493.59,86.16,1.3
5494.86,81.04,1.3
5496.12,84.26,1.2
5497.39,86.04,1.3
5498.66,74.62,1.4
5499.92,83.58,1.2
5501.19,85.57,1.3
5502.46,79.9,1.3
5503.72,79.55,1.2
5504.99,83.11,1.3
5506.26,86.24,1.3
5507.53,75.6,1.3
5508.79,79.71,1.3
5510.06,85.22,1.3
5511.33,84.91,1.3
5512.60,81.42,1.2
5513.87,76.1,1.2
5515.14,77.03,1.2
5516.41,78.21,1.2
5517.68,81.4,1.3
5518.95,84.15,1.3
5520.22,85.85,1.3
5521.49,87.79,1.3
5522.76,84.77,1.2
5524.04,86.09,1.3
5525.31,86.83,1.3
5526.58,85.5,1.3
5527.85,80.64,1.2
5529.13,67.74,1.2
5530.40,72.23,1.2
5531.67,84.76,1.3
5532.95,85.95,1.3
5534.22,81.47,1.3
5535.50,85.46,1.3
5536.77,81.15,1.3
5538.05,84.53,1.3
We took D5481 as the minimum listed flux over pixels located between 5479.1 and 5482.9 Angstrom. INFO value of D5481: 74.23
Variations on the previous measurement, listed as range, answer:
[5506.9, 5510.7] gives 75.6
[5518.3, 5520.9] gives 84.15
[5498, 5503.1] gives 74.62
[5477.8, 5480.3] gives 68.99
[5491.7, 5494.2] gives 84.52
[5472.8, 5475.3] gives 79.32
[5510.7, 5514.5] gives 76.1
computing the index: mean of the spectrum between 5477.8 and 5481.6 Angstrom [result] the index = 78.3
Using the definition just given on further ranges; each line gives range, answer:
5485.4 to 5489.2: 85.5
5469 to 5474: 83.9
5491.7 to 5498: 84.4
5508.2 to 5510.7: 82.4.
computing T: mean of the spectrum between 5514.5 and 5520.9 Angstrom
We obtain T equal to 81.4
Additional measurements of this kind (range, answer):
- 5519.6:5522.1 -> 86.9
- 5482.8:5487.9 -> 83.1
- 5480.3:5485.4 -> 78.9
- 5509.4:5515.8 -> 80.9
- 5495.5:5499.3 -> 81.6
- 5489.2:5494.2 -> 83.8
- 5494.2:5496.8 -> 82.6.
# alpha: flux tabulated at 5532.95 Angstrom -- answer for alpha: 85.95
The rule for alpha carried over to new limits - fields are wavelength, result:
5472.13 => 81.52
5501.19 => 85.57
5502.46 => 79.9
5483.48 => 76.71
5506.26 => 86.24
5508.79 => 79.71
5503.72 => 79.55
